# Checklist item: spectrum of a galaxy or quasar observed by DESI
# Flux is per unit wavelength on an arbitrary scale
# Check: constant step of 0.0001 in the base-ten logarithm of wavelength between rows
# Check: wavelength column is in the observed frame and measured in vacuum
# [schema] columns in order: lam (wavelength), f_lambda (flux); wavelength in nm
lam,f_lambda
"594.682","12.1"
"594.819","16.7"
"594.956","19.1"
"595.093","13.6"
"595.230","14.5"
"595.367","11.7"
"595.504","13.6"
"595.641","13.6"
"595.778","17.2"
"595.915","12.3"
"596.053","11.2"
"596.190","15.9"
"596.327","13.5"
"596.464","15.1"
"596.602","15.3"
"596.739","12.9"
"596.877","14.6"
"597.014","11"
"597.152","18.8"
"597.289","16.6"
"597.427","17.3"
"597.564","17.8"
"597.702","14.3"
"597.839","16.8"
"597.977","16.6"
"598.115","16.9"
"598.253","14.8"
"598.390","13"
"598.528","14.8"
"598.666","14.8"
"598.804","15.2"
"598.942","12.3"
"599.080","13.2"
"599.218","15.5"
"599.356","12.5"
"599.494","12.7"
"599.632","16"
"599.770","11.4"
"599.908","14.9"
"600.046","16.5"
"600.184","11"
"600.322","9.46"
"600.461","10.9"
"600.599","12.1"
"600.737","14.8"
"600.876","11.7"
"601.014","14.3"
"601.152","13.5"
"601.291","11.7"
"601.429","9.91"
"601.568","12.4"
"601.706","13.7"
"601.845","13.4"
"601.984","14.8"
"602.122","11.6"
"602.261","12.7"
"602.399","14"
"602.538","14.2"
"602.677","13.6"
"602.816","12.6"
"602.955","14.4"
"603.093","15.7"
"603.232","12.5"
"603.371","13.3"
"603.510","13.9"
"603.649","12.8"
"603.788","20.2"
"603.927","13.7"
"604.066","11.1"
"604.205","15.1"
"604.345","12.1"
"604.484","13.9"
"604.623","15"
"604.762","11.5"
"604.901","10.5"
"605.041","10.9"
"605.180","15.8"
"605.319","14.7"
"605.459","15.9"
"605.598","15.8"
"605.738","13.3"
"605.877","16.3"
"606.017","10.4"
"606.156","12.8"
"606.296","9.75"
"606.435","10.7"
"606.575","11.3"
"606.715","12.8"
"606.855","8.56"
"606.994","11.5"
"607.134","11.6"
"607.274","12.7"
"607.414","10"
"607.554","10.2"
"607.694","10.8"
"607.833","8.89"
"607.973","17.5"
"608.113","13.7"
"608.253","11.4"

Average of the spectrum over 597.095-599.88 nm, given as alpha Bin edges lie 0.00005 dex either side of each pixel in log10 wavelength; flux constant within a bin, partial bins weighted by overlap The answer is 15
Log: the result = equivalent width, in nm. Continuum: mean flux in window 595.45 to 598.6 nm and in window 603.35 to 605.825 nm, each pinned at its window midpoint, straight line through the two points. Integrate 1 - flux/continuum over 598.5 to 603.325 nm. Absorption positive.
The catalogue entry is 0.38 nm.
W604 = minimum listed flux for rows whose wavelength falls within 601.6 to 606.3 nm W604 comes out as 9.75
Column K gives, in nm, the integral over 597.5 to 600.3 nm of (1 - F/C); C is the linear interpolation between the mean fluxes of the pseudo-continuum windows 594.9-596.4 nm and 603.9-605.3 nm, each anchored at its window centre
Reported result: -0.14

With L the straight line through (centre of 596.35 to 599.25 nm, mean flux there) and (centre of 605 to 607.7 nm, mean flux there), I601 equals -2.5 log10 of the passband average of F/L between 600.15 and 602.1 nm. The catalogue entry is 0.13 mag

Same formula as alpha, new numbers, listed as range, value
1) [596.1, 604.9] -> 13.9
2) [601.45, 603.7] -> 13.4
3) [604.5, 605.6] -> 13.7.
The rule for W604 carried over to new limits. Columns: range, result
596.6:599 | 11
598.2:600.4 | 9.46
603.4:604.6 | 11.1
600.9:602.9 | 9.91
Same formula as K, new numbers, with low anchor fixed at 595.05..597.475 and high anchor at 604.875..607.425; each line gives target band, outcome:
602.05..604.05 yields -0.125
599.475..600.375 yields 0.029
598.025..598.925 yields -0.056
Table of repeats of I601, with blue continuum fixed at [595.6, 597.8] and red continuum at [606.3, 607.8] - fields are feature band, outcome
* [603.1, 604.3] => -0.158 mag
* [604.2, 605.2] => -0.089 mag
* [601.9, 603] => -0.065 mag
